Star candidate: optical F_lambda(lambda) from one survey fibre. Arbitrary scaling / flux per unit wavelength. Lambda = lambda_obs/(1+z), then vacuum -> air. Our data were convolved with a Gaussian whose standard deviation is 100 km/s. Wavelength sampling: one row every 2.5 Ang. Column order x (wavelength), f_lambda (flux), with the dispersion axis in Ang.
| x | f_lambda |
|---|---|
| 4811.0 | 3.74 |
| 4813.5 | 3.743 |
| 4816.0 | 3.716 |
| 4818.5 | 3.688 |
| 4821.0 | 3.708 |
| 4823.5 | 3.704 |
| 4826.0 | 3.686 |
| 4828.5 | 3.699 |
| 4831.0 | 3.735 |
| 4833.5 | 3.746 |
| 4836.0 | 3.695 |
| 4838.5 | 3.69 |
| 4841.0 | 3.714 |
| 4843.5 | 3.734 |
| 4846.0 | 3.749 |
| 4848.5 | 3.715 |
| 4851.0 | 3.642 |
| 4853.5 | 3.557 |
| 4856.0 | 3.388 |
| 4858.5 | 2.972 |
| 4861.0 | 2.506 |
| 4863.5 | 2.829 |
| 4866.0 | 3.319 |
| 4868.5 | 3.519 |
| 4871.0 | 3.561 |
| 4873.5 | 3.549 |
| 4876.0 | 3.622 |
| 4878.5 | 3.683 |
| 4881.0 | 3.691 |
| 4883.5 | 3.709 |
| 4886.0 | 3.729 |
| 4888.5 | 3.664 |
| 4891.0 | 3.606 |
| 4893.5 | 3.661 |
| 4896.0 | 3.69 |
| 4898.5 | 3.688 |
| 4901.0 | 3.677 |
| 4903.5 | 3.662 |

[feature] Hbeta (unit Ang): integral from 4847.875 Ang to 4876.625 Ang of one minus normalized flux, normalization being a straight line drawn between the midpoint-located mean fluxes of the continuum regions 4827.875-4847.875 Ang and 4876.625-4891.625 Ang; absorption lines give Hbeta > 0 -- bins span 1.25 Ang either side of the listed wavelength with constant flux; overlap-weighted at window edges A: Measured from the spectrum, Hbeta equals 2.8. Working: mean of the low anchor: 3.72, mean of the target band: 3.33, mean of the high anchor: 3.68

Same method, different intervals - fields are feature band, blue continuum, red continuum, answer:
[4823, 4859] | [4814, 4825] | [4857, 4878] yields -1.4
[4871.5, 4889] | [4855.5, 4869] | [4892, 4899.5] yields -1.4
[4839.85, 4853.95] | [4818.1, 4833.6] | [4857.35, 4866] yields -2.2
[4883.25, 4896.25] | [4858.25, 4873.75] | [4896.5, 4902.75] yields -0.5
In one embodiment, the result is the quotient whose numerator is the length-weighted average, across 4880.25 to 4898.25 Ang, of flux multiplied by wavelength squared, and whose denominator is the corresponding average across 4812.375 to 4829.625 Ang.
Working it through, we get 1.0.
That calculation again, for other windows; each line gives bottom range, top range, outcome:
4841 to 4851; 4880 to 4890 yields 1.01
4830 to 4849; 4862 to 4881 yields 0.94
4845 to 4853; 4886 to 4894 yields 1.01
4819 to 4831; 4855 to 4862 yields 0.81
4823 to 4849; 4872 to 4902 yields 1.01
